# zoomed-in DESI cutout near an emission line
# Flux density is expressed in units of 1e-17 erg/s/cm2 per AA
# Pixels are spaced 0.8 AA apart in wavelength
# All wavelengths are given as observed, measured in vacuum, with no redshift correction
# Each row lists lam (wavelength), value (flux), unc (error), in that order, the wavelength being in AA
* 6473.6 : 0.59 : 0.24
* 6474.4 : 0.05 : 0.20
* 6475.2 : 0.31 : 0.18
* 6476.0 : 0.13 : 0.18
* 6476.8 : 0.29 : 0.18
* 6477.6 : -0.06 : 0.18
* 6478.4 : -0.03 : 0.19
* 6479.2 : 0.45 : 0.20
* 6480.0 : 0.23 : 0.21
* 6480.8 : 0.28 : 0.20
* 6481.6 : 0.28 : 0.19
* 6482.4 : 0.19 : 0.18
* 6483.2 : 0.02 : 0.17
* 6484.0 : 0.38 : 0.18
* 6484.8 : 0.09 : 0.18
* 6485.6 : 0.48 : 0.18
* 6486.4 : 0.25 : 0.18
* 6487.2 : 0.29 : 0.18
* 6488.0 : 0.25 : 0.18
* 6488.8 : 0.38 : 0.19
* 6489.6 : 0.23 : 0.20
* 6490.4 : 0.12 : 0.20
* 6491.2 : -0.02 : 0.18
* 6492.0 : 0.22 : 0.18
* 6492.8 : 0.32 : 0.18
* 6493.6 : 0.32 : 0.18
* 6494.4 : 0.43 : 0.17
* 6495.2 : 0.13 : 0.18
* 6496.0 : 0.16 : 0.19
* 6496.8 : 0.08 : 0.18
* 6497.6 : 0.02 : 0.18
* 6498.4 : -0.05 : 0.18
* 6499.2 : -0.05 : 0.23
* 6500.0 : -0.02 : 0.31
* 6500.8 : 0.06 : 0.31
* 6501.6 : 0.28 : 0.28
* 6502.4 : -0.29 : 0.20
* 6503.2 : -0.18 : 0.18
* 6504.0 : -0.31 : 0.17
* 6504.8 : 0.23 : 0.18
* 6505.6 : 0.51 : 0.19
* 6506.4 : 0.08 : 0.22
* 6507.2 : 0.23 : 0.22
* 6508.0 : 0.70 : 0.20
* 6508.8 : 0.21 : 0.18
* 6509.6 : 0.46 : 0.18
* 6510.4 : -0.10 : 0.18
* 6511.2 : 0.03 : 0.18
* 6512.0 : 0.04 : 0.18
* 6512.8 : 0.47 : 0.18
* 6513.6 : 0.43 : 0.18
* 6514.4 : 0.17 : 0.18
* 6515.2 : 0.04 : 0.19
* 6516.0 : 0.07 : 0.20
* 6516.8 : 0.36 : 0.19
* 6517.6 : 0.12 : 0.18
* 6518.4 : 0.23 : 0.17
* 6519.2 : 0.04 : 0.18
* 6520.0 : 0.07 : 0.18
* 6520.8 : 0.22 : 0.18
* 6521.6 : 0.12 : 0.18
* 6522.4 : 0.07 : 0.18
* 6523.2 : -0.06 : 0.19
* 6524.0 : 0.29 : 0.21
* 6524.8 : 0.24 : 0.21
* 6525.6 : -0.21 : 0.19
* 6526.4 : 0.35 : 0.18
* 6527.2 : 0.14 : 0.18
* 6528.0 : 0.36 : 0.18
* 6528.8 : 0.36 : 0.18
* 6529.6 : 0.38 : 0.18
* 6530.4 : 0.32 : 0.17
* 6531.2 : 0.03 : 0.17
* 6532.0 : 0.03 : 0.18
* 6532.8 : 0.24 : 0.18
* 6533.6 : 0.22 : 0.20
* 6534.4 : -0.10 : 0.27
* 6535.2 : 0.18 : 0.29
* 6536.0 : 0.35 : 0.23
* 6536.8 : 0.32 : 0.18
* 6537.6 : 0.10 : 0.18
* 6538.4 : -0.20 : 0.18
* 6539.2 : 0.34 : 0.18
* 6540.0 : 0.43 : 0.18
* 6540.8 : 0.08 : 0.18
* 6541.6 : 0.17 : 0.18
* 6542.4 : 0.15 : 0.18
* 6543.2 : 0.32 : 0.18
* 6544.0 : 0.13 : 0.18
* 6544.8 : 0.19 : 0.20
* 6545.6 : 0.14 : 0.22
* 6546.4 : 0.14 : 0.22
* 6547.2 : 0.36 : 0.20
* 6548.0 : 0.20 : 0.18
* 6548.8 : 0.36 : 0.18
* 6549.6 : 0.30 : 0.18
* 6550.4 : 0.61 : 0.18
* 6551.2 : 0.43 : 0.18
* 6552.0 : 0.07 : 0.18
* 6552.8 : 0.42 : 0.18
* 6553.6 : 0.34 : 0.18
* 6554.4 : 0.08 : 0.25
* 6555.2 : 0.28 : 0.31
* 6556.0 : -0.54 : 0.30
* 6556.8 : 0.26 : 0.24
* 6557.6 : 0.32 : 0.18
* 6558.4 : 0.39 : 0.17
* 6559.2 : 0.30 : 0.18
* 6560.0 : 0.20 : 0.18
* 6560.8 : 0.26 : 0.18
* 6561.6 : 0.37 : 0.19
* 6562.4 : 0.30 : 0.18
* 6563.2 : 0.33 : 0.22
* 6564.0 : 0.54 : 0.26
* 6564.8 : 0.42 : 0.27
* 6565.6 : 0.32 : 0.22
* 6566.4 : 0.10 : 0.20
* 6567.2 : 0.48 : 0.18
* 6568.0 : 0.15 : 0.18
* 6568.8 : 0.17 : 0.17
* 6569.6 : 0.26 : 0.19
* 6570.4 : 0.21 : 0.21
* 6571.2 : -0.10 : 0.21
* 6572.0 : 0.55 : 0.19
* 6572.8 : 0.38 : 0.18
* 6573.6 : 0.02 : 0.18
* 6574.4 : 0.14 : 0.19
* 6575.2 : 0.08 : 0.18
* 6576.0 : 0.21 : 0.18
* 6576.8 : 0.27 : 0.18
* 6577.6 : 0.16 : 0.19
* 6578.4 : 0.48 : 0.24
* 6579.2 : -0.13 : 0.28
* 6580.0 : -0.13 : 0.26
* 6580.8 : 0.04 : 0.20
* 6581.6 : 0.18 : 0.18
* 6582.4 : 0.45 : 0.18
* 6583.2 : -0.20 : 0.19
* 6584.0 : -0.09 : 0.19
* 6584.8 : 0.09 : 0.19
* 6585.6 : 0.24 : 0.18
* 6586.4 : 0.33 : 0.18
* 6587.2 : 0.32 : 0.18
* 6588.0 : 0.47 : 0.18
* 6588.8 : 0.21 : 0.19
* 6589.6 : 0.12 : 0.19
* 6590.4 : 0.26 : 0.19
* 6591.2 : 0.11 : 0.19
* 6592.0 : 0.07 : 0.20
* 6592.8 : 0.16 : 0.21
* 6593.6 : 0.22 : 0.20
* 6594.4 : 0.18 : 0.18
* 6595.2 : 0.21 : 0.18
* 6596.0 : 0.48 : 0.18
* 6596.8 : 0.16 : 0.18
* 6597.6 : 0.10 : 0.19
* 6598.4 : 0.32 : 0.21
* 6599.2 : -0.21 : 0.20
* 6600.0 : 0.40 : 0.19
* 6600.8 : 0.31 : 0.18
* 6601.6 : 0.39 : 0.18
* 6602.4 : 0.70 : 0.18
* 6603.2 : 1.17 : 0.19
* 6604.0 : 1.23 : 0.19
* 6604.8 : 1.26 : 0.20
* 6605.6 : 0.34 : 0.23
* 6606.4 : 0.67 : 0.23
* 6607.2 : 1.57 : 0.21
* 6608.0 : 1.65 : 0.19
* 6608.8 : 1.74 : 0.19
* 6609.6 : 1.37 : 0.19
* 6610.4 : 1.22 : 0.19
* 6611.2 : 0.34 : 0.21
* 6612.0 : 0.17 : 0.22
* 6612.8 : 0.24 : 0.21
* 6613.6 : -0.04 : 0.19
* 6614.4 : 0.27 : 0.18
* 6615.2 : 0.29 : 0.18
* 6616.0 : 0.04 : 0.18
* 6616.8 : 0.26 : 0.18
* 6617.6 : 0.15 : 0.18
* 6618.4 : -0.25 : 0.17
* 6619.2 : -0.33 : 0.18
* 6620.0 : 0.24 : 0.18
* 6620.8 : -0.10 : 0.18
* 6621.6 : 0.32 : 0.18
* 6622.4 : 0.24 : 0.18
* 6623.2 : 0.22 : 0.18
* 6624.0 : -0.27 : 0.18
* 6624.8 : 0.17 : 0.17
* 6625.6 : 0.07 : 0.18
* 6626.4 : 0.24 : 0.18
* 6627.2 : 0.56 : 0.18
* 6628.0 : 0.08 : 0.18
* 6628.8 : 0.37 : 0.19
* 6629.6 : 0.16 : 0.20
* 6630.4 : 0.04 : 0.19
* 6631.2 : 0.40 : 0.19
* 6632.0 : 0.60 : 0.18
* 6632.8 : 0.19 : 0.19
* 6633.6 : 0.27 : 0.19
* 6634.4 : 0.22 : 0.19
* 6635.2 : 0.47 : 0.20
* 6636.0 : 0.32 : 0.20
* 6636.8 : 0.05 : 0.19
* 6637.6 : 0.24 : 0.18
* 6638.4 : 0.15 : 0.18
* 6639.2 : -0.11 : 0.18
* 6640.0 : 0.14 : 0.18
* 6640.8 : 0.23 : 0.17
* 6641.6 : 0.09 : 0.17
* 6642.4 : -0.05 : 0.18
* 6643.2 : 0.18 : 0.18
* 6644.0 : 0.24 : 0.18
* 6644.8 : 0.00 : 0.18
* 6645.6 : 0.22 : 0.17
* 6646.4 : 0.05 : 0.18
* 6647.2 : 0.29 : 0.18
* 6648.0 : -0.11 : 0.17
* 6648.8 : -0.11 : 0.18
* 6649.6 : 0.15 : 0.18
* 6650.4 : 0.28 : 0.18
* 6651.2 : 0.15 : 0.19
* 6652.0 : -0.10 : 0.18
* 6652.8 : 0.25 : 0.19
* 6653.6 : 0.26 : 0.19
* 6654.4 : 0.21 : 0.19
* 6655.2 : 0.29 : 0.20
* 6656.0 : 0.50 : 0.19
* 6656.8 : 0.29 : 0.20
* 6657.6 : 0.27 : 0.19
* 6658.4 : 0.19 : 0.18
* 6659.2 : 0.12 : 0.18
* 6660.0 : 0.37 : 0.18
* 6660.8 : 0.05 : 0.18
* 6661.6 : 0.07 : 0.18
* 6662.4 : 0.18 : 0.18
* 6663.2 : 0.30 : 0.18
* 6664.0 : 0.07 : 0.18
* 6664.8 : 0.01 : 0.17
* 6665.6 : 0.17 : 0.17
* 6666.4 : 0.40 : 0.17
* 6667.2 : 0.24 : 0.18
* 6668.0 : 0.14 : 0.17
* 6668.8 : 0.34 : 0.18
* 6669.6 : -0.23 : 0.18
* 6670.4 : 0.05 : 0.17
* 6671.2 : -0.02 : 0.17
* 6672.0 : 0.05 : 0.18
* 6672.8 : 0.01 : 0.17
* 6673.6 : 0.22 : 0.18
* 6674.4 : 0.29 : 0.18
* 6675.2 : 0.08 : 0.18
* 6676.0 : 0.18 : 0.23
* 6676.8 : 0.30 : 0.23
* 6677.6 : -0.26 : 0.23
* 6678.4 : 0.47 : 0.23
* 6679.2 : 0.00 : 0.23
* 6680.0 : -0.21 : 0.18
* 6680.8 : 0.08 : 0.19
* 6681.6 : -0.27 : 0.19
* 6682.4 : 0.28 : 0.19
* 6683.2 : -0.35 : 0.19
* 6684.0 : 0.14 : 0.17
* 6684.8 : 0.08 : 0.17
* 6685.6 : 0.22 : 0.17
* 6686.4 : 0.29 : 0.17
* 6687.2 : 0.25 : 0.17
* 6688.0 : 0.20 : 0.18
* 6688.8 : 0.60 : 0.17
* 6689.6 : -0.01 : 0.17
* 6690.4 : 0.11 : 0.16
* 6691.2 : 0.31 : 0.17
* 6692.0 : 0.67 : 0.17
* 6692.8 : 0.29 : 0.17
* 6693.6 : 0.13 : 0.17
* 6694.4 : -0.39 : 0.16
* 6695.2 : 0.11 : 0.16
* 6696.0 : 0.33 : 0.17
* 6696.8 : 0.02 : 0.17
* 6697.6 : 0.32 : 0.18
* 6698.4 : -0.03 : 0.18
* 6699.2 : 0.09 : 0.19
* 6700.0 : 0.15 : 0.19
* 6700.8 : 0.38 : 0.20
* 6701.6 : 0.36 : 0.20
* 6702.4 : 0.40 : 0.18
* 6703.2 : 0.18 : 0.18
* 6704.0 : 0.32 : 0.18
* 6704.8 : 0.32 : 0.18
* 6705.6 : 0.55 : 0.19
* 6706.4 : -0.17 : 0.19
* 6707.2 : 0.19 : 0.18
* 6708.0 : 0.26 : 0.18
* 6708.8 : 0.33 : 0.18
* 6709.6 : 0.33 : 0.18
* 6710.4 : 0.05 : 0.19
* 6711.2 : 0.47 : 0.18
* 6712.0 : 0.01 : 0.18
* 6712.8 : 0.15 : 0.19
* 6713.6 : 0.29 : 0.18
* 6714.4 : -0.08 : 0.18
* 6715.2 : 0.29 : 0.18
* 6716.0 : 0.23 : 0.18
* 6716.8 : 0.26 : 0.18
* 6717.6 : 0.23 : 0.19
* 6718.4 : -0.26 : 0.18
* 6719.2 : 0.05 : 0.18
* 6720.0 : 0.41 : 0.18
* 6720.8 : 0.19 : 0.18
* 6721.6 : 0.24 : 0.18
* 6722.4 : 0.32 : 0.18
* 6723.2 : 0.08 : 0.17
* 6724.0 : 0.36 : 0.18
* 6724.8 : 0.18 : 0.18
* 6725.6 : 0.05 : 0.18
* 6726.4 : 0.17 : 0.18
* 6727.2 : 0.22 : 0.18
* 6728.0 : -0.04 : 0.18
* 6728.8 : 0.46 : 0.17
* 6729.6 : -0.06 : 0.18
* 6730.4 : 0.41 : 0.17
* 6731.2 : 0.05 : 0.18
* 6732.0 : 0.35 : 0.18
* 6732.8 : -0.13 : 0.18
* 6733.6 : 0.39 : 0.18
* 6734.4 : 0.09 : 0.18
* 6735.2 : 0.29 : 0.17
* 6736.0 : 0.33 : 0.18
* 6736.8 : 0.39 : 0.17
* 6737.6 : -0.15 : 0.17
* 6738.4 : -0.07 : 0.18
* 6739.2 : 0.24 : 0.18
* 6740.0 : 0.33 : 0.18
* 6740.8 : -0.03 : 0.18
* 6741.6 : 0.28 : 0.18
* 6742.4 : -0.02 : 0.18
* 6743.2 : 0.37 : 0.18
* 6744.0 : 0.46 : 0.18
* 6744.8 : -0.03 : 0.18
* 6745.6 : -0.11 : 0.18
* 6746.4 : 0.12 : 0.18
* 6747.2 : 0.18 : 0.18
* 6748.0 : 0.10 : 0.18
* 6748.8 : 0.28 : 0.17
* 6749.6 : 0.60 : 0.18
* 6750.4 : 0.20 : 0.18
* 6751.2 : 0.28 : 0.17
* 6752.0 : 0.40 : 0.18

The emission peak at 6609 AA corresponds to [O II] 3727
